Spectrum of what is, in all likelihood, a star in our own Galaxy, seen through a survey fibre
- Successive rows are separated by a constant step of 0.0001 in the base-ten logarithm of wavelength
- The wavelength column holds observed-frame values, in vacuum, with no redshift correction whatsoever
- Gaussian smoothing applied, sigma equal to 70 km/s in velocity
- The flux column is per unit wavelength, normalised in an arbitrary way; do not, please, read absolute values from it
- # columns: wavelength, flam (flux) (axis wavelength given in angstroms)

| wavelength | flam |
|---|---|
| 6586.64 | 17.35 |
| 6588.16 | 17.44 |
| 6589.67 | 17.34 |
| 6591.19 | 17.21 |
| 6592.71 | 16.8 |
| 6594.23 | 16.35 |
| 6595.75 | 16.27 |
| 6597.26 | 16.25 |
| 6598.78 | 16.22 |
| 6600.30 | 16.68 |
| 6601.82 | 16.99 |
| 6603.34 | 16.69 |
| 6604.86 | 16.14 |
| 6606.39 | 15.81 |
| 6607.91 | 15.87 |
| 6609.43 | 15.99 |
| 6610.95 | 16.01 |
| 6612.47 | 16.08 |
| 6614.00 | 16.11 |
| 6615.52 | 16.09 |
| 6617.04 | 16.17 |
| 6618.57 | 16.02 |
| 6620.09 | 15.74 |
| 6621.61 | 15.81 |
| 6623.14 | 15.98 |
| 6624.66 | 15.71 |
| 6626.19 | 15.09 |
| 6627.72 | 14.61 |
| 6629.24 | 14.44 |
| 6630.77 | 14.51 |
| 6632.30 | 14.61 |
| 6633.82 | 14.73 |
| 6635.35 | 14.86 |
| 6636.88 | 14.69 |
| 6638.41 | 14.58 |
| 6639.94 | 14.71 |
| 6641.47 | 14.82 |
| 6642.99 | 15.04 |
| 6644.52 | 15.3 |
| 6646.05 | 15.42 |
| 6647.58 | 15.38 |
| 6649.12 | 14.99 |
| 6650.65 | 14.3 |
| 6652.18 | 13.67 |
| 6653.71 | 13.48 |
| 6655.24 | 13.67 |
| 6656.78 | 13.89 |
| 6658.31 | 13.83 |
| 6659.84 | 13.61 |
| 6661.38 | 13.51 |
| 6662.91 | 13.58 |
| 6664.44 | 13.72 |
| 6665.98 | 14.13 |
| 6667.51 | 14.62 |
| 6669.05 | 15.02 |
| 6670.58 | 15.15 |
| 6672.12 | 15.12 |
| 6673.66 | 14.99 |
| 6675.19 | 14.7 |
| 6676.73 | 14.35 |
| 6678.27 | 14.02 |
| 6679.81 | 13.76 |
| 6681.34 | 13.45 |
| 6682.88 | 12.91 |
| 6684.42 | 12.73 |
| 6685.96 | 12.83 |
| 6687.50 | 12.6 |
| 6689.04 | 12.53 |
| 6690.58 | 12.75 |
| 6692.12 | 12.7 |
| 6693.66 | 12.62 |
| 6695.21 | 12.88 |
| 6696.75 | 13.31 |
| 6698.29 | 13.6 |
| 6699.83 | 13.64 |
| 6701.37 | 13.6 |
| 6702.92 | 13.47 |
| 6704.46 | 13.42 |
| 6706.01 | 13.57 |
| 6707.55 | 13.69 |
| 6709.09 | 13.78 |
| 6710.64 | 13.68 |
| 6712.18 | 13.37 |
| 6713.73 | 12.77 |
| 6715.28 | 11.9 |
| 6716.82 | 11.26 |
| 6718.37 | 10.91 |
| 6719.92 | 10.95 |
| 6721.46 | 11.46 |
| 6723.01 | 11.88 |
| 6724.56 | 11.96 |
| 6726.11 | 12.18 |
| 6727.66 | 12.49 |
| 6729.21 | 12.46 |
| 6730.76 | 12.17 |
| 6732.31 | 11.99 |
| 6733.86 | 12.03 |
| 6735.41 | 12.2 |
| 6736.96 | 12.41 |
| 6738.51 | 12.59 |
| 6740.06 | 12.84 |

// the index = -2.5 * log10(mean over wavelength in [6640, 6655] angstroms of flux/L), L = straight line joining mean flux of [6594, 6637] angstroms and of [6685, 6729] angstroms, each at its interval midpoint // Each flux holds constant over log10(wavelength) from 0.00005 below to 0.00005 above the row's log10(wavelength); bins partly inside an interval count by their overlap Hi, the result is 0.00 mag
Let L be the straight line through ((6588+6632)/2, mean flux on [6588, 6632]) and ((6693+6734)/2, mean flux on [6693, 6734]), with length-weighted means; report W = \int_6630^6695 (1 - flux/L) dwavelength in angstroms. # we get 1.1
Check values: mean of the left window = 16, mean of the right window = 12.6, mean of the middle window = 14.1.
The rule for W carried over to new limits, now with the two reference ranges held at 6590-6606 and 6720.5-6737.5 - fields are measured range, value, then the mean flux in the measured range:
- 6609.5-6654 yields 0.7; 15.2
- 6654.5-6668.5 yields 0.5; 13.9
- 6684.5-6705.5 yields 0.3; 13.1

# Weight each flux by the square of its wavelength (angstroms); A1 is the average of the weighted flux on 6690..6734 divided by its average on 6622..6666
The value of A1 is 0.9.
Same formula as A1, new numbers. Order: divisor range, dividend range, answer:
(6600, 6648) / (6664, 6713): 0.90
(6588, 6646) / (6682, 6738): 0.82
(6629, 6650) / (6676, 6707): 0.90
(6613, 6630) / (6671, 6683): 0.93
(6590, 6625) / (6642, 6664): 0.89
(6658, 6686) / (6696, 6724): 0.92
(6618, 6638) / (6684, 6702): 0.88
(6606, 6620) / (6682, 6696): 0.81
